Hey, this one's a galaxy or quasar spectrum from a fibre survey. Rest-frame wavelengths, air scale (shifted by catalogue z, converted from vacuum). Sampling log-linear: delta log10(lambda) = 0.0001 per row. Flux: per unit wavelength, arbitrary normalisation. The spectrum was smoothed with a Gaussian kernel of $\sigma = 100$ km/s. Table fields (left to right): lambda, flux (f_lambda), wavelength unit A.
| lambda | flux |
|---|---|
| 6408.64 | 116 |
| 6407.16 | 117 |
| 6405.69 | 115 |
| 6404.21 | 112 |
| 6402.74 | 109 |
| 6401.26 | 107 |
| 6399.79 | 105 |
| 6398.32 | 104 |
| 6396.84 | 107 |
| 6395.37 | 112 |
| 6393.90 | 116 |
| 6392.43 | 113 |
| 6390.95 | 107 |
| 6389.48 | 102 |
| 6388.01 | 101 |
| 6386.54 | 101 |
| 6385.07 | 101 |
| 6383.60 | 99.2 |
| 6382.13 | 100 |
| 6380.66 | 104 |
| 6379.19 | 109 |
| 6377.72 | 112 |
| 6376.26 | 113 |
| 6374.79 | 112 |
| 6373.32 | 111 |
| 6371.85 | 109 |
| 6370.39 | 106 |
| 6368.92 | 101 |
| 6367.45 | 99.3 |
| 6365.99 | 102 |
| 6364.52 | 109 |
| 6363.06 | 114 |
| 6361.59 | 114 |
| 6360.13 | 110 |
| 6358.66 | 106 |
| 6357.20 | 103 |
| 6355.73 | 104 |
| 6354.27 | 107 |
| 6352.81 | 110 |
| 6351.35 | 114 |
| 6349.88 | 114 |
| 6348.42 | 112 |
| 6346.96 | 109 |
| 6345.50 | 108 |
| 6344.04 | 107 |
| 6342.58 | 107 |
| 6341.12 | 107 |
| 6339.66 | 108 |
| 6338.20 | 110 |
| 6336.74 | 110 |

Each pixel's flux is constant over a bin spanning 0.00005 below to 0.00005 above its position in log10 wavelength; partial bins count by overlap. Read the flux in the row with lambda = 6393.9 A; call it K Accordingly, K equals 116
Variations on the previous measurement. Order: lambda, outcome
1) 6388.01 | 101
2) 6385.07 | 101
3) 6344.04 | 107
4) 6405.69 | 115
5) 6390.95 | 107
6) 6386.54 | 101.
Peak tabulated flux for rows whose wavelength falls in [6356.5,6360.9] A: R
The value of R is 110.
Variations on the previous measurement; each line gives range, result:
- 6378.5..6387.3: 109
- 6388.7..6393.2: 113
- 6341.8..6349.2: 112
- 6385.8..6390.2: 102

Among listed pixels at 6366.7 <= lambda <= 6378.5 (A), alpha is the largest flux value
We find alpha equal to 113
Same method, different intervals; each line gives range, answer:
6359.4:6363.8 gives 114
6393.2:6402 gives 116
